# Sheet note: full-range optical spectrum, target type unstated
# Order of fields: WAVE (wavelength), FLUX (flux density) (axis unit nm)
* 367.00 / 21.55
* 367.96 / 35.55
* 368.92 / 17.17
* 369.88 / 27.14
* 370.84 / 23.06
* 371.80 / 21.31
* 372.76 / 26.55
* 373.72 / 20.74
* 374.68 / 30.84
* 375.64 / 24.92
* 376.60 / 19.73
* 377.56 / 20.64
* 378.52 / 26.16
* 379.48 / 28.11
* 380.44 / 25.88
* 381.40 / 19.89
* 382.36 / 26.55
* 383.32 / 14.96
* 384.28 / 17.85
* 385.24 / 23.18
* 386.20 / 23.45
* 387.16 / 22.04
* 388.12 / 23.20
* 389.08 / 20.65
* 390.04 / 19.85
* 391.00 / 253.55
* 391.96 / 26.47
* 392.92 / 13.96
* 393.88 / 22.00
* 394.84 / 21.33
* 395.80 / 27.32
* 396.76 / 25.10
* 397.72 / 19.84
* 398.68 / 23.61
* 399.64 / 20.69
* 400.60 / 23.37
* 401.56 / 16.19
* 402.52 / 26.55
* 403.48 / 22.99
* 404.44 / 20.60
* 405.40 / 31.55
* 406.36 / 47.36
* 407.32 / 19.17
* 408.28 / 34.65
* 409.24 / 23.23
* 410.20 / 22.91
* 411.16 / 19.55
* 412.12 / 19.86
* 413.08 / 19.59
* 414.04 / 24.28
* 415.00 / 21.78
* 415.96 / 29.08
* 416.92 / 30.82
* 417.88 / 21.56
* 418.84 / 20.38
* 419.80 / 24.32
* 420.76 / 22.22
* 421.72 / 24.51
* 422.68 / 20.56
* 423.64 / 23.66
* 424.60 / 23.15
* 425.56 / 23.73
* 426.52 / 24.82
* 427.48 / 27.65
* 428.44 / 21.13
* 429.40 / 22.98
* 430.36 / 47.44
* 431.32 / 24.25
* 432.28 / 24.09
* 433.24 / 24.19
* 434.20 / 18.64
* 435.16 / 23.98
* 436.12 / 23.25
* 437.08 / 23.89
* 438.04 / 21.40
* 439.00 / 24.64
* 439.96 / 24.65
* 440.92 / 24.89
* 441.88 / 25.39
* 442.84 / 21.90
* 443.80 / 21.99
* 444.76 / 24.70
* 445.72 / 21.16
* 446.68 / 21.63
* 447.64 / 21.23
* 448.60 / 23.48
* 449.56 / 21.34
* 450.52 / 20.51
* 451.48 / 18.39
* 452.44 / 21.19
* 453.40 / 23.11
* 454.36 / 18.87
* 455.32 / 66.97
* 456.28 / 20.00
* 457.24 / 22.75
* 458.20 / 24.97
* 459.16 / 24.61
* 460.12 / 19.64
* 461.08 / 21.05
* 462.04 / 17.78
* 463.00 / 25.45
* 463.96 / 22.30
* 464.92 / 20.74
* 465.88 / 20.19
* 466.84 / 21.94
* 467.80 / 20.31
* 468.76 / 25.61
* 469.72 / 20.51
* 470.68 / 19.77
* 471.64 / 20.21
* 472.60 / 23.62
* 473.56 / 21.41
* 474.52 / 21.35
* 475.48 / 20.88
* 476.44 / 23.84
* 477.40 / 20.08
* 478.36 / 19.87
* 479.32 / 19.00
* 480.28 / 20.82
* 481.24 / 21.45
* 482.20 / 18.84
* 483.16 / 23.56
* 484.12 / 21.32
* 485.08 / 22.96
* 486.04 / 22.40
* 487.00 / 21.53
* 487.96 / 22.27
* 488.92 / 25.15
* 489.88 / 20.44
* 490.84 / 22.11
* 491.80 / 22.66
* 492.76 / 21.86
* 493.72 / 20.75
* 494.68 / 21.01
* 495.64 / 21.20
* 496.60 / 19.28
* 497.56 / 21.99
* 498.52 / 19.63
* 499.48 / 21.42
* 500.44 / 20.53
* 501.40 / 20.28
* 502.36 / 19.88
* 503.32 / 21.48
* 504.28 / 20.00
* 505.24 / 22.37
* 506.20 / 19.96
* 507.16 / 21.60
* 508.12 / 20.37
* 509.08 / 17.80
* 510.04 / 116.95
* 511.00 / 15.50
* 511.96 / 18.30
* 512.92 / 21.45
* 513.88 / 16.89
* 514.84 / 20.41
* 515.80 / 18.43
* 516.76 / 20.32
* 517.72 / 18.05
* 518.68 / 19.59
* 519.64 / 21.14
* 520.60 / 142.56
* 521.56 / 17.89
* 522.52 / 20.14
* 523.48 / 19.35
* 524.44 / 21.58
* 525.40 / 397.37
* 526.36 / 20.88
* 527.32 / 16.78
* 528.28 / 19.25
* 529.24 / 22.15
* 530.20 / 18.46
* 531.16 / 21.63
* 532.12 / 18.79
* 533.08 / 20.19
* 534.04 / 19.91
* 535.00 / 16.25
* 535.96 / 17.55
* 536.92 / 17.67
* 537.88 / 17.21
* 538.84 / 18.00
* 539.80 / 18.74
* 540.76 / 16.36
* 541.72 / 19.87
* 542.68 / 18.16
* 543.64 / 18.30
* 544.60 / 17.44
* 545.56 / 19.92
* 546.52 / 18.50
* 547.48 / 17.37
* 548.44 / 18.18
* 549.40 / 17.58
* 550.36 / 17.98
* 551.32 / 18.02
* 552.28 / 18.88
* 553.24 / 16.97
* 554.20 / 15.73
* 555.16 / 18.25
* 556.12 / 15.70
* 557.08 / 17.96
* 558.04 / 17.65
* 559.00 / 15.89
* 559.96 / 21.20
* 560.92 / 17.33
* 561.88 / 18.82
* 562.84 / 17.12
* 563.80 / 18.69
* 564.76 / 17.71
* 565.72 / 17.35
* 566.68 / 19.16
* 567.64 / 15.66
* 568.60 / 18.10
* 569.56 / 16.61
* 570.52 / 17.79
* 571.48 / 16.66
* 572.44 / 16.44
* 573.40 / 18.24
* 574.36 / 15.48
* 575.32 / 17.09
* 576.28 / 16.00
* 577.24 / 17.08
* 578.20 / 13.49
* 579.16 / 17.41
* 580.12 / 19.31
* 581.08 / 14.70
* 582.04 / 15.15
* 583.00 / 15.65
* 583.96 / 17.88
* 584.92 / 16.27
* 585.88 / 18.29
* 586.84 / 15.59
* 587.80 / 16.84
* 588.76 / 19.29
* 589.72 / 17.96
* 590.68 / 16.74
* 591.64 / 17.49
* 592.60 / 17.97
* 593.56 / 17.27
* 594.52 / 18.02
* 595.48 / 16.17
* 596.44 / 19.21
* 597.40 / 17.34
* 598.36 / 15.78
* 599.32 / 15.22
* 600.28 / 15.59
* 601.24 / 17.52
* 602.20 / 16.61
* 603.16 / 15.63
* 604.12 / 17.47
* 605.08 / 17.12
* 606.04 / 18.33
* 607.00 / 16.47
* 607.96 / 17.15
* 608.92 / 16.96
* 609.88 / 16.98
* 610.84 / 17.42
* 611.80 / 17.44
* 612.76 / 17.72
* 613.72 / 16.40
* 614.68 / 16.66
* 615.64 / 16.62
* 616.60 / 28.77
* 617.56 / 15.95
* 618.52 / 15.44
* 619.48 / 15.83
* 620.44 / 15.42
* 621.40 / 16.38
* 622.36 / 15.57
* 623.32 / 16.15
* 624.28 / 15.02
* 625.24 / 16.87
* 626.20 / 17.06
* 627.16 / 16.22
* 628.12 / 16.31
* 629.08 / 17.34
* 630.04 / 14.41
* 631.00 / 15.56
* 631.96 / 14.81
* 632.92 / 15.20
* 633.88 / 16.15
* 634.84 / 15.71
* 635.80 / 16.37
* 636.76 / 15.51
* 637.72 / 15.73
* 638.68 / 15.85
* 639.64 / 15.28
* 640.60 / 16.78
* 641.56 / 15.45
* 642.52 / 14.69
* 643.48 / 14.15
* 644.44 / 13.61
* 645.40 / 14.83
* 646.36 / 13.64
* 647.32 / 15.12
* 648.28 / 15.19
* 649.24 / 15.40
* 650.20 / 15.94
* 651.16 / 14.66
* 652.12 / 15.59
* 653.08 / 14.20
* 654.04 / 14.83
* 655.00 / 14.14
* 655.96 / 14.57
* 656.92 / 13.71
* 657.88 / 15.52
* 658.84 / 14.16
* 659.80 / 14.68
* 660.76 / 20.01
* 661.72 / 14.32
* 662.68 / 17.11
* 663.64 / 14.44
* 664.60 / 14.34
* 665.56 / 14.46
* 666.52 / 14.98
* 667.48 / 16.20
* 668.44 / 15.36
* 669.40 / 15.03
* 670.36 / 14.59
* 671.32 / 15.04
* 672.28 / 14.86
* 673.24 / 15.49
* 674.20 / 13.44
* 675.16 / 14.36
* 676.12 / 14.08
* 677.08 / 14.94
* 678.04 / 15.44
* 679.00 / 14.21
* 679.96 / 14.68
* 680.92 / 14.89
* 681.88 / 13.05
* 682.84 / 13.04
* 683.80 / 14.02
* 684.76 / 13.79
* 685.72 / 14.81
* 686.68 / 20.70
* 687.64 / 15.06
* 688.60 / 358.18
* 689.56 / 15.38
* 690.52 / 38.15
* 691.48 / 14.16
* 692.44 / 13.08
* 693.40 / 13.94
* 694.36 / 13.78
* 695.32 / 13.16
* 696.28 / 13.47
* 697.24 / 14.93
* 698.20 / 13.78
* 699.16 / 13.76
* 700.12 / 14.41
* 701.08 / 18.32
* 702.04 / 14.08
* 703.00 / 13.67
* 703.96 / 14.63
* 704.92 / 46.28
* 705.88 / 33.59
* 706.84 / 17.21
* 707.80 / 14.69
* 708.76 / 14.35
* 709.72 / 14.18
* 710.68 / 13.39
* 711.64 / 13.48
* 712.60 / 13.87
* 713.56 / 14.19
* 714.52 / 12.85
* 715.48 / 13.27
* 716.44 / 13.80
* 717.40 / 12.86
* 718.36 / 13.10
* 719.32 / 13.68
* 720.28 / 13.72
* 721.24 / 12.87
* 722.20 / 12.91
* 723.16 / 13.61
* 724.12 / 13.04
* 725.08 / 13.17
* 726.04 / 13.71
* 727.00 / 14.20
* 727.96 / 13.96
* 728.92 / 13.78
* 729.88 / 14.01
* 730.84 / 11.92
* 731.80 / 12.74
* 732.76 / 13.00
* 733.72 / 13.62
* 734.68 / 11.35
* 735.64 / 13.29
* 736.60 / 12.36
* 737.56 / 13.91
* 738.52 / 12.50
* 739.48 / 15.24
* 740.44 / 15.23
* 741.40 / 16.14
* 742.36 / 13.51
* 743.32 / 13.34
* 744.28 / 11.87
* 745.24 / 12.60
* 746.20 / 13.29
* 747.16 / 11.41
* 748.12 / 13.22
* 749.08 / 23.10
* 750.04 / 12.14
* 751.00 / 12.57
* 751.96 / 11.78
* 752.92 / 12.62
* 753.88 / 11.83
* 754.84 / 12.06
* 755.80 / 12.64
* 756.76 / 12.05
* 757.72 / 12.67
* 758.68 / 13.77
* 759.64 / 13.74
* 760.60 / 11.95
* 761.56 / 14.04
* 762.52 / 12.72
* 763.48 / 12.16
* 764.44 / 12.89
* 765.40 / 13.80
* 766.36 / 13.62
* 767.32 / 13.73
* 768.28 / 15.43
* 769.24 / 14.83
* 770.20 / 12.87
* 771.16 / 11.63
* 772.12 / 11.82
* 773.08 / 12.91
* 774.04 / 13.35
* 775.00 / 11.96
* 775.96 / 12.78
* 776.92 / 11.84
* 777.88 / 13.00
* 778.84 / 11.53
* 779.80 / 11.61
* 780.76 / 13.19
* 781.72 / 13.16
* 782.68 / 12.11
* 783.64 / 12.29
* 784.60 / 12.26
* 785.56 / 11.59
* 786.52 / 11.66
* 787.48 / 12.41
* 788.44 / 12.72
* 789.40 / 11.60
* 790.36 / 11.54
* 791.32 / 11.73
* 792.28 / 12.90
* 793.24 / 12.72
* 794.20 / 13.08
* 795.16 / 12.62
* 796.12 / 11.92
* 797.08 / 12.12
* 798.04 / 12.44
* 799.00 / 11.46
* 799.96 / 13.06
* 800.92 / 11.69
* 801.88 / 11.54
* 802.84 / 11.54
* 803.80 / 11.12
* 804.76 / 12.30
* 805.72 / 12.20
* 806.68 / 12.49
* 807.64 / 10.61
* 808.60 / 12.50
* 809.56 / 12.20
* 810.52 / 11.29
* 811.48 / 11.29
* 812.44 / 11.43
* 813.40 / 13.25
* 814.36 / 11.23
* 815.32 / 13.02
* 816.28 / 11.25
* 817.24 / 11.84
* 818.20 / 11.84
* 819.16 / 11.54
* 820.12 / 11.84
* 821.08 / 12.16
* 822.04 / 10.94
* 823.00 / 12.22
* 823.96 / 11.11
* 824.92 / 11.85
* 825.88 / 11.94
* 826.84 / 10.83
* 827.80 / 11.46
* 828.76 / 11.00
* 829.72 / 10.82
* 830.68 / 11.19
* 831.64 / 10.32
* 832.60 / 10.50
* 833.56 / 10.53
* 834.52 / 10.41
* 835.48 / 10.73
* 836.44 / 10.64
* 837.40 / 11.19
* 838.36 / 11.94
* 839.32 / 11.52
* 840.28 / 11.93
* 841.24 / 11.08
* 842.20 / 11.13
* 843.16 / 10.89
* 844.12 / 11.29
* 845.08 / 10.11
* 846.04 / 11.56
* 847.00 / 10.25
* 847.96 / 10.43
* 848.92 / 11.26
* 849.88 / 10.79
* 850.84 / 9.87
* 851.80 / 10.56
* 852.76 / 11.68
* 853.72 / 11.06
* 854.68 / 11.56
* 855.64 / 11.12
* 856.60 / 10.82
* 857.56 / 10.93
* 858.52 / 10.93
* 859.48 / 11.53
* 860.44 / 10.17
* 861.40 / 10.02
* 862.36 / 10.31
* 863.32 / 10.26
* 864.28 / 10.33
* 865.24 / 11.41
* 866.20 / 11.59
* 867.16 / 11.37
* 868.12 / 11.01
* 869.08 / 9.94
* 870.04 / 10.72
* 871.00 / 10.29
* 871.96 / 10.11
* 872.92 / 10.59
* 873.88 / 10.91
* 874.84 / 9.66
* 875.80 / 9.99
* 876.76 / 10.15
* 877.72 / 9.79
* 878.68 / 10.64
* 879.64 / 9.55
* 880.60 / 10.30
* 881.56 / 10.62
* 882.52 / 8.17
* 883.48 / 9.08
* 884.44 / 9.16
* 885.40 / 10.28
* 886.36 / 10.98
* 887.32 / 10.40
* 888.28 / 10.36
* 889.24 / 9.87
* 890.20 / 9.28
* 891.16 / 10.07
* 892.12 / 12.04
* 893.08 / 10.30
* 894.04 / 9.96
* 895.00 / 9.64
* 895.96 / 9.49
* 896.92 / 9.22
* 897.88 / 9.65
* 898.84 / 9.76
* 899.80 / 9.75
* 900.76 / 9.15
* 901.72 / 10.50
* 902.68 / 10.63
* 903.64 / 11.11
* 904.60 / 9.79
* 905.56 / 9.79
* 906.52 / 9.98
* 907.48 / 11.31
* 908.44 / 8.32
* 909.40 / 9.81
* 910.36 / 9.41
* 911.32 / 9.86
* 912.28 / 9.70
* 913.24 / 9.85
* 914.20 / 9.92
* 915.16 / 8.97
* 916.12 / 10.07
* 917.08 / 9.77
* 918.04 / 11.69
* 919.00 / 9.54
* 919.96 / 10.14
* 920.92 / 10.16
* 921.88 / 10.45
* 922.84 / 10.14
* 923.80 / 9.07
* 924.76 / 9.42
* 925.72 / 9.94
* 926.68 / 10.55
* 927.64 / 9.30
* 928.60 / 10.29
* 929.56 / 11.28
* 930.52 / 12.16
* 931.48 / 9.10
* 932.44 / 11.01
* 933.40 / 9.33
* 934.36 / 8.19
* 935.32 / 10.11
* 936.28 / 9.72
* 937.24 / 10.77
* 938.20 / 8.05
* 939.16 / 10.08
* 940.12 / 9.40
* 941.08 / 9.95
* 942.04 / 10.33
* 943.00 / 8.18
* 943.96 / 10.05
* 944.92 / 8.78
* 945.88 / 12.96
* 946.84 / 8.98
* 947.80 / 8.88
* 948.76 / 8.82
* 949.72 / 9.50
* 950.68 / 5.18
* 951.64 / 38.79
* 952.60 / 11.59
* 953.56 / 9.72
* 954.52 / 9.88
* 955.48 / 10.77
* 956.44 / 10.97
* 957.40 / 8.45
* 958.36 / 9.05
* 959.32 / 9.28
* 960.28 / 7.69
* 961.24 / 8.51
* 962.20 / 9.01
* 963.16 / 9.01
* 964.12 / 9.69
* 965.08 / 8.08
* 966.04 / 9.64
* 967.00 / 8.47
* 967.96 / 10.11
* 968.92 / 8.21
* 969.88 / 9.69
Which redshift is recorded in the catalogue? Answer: 0.049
